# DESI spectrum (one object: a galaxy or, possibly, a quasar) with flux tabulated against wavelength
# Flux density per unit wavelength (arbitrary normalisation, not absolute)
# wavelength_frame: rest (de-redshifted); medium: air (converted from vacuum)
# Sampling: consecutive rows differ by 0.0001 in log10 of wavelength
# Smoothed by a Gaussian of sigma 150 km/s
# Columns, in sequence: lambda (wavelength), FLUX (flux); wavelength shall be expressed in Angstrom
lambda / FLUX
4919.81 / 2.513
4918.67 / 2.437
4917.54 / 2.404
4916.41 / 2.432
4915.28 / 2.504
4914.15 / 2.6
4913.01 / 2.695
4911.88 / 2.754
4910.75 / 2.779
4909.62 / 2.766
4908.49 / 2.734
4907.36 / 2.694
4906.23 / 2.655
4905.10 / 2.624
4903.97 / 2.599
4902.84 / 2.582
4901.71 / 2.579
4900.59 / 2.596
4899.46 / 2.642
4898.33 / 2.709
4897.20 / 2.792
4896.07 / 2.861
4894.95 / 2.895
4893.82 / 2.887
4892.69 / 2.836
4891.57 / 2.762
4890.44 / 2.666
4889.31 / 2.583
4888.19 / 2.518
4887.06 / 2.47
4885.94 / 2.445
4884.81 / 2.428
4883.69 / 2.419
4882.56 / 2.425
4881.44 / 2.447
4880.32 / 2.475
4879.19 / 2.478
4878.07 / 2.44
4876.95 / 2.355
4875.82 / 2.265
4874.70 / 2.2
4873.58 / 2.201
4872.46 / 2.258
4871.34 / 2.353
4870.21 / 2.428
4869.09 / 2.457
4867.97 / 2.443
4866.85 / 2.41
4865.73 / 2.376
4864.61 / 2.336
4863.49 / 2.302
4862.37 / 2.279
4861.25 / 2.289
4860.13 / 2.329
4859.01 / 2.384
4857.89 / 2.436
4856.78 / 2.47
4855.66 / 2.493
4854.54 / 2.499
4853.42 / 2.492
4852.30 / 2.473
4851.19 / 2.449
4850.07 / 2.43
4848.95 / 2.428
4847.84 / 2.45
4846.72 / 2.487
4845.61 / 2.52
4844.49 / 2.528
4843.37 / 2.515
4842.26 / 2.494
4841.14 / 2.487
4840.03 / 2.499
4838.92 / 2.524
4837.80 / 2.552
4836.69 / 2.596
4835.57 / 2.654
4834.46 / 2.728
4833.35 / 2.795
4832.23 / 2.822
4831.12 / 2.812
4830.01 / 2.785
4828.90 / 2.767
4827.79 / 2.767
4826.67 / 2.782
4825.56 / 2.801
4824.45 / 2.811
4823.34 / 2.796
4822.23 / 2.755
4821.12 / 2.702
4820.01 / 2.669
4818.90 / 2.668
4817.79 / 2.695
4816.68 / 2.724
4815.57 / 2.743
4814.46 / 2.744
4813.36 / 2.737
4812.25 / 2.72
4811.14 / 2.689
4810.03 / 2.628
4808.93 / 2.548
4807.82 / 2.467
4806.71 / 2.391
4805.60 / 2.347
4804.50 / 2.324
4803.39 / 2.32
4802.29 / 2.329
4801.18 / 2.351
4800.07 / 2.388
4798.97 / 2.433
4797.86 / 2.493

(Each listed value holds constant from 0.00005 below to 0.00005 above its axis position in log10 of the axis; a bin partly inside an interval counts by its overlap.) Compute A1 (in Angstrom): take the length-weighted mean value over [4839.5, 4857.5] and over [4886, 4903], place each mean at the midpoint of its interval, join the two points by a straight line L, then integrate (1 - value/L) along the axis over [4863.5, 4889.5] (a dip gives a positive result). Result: 2.1 Angstrom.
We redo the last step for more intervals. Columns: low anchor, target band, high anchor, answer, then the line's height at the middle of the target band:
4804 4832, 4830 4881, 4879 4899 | 3.5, 2.65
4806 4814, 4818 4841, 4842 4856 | -1.6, 2.54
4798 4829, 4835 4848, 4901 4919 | 0.4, 2.61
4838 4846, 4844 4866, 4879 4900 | 1.0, 2.54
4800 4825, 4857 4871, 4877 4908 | 1.2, 2.6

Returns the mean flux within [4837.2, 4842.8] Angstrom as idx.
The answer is 2.51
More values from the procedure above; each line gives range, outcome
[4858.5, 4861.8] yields 2.33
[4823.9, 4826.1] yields 2.81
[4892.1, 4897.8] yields 2.85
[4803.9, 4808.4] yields 2.38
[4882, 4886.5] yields 2.43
